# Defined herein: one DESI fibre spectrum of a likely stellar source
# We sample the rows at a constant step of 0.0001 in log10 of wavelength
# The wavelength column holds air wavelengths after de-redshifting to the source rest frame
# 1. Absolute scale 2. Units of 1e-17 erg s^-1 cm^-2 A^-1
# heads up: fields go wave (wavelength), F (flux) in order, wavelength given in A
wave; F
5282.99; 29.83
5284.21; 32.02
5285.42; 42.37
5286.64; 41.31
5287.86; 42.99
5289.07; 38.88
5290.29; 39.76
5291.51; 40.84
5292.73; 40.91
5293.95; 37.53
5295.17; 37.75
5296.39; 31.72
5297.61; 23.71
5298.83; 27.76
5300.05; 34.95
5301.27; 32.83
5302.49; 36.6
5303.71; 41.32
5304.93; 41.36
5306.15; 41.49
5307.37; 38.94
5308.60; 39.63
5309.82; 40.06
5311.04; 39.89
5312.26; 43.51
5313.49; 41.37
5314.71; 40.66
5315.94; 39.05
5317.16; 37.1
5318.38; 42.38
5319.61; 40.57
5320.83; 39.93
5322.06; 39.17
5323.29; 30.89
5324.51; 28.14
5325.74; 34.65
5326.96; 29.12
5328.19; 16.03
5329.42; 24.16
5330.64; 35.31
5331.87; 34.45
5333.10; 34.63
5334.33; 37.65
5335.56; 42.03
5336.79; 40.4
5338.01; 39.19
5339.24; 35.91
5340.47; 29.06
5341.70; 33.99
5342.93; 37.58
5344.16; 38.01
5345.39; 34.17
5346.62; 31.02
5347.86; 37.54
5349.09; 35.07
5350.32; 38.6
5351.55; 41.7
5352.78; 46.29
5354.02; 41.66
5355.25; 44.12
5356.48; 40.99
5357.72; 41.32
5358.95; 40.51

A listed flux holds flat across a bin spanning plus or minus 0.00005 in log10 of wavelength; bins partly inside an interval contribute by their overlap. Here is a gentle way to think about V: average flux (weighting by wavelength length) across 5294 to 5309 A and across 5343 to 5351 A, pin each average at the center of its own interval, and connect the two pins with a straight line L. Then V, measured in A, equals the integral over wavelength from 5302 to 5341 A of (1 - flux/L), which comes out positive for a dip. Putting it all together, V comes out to -1.0 A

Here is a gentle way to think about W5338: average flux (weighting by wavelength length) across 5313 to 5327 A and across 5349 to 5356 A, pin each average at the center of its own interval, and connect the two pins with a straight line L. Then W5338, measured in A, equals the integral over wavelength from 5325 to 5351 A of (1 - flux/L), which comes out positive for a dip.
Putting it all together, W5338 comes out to 3.6 A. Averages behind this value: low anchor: 37.2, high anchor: 41.7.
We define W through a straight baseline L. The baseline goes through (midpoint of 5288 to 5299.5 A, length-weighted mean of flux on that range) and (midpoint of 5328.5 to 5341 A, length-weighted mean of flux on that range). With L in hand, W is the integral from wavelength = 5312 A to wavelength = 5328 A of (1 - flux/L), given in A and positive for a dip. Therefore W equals -0.70 A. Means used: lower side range 35.7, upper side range 34.9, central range 36.7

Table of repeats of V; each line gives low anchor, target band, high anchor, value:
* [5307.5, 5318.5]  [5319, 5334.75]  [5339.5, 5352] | 2.34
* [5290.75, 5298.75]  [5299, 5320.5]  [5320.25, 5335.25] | -3.59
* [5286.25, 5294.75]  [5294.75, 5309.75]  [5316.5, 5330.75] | 0.70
